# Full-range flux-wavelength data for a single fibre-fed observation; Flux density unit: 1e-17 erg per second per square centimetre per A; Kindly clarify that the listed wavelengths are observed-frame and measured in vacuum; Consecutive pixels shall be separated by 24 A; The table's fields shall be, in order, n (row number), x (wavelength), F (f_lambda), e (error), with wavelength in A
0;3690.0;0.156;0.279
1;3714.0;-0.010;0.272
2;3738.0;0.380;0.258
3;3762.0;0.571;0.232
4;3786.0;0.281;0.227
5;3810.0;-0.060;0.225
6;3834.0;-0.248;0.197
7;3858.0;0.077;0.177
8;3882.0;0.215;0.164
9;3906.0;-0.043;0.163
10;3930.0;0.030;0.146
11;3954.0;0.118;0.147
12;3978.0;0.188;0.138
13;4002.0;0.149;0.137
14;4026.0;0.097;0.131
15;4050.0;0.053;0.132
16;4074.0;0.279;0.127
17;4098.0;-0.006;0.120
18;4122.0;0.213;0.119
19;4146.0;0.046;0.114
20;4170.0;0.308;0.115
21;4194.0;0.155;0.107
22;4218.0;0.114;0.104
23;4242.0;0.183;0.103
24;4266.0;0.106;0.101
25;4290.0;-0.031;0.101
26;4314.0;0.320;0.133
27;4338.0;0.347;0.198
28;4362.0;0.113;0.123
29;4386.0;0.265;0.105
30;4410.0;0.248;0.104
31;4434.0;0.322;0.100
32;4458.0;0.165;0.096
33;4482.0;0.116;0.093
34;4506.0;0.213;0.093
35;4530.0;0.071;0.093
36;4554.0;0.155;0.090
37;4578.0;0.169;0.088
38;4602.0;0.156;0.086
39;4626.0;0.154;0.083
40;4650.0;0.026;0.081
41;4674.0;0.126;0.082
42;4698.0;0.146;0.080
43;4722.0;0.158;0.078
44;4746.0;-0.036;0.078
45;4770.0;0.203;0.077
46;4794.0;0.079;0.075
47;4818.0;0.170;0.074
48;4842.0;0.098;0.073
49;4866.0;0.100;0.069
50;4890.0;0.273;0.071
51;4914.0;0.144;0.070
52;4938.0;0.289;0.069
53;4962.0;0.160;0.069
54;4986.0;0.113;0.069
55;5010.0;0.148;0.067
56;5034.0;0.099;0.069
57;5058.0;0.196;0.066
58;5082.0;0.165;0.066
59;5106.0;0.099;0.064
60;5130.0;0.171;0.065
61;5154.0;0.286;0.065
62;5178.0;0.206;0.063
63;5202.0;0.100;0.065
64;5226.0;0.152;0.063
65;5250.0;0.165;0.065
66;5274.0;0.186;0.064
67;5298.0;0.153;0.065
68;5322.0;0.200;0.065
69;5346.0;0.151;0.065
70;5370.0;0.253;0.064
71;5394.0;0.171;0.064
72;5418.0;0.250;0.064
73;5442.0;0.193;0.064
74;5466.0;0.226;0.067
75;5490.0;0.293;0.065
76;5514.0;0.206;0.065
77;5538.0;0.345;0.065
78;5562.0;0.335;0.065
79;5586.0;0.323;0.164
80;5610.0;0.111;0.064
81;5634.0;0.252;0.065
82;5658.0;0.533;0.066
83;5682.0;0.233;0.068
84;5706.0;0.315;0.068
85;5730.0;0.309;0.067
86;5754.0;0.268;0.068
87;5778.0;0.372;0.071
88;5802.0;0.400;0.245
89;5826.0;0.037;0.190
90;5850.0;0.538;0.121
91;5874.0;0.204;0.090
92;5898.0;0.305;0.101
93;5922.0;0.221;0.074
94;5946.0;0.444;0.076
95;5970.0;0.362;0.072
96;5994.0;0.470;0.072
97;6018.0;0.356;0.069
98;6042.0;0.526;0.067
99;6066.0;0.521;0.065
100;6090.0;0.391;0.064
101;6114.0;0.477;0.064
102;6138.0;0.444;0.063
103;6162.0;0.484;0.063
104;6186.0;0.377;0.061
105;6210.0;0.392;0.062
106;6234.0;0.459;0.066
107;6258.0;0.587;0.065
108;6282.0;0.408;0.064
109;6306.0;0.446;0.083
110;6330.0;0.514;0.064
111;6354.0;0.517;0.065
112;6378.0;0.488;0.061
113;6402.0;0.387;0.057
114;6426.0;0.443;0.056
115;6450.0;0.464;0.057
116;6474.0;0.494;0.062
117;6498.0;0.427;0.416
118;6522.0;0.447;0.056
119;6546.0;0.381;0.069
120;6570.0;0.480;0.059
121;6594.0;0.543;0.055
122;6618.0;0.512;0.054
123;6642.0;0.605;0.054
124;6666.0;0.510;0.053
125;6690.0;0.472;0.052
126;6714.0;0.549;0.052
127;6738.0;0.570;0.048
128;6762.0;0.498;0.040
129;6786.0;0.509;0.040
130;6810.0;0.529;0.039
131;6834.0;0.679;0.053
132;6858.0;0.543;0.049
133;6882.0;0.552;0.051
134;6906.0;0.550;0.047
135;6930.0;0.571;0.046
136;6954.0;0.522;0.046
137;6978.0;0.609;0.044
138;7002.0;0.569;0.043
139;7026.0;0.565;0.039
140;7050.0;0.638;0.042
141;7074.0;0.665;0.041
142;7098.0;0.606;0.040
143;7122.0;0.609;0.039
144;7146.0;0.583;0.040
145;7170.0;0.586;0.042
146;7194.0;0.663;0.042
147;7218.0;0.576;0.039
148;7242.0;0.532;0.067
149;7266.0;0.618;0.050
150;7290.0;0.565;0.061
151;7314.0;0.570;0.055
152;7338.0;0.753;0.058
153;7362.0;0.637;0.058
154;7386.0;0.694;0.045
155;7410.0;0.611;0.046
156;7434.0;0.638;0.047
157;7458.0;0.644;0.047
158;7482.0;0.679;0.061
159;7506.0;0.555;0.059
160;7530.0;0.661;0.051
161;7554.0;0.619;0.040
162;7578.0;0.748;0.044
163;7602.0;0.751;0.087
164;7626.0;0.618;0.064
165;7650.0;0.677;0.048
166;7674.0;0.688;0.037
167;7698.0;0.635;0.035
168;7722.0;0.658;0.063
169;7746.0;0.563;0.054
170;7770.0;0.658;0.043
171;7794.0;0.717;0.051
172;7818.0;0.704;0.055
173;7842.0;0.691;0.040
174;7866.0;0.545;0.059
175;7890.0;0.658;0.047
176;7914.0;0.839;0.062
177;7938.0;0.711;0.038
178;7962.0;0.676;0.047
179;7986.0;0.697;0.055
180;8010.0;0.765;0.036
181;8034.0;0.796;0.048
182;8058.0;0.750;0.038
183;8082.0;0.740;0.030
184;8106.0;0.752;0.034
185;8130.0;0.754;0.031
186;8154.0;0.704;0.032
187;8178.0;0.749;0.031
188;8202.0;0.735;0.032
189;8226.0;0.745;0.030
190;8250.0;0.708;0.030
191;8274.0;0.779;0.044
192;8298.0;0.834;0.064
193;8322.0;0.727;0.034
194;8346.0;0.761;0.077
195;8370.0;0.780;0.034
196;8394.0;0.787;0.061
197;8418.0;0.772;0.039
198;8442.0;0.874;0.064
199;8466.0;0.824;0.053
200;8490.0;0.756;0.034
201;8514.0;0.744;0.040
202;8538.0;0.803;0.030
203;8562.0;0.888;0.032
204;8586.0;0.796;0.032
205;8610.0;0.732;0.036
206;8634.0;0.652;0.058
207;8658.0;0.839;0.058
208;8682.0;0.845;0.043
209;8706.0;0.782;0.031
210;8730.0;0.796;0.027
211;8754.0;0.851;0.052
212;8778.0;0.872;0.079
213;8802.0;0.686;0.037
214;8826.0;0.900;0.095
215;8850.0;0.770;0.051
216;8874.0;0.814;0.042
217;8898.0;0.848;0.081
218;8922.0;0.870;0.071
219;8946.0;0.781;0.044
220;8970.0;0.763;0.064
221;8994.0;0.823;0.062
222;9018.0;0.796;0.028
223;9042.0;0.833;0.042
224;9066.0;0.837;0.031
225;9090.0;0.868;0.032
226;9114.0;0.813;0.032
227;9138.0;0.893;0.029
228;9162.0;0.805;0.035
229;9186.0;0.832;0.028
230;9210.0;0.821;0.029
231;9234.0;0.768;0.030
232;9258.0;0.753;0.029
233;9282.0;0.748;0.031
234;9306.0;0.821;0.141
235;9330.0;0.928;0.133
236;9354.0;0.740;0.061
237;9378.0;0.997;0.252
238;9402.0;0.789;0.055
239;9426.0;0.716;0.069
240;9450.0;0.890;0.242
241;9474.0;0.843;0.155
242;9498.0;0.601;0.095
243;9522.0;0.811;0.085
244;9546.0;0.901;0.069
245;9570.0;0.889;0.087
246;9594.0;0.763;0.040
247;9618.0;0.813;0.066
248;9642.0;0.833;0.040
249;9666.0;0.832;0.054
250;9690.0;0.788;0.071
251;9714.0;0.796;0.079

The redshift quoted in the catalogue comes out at 0.495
